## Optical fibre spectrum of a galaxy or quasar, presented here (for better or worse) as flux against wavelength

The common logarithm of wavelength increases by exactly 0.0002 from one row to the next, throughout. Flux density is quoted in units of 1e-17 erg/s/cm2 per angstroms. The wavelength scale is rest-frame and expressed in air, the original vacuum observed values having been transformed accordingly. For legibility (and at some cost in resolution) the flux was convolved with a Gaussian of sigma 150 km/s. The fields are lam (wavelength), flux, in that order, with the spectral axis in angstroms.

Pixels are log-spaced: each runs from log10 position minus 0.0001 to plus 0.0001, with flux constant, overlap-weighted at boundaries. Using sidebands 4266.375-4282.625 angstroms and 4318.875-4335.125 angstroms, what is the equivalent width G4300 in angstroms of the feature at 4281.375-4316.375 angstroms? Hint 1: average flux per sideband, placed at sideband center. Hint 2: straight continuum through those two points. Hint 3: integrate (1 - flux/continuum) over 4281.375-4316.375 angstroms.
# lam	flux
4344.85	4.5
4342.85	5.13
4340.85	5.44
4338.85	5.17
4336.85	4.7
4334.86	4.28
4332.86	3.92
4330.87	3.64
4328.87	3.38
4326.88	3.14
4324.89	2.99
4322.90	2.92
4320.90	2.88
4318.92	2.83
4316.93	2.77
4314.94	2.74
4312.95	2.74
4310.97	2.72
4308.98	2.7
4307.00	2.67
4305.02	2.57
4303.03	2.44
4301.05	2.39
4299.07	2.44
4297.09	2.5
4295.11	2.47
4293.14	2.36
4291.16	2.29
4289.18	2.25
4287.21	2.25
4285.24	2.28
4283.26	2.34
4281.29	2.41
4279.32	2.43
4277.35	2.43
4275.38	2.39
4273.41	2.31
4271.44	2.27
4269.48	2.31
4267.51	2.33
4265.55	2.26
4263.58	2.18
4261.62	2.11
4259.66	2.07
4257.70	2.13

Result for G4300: 4.0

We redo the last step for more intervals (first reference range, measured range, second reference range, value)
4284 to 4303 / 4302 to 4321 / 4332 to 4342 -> 3.6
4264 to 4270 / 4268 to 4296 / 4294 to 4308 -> 0.4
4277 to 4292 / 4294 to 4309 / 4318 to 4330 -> 0.7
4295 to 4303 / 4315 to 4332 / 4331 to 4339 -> 3.1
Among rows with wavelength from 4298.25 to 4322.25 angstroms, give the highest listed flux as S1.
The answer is 2.88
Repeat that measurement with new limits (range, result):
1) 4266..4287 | 2.43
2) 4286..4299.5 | 2.5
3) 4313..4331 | 3.64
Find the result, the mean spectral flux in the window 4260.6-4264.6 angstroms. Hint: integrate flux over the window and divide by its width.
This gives 2.14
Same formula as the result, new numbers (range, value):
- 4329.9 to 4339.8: 4.34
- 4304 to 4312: 2.66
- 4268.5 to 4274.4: 2.3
